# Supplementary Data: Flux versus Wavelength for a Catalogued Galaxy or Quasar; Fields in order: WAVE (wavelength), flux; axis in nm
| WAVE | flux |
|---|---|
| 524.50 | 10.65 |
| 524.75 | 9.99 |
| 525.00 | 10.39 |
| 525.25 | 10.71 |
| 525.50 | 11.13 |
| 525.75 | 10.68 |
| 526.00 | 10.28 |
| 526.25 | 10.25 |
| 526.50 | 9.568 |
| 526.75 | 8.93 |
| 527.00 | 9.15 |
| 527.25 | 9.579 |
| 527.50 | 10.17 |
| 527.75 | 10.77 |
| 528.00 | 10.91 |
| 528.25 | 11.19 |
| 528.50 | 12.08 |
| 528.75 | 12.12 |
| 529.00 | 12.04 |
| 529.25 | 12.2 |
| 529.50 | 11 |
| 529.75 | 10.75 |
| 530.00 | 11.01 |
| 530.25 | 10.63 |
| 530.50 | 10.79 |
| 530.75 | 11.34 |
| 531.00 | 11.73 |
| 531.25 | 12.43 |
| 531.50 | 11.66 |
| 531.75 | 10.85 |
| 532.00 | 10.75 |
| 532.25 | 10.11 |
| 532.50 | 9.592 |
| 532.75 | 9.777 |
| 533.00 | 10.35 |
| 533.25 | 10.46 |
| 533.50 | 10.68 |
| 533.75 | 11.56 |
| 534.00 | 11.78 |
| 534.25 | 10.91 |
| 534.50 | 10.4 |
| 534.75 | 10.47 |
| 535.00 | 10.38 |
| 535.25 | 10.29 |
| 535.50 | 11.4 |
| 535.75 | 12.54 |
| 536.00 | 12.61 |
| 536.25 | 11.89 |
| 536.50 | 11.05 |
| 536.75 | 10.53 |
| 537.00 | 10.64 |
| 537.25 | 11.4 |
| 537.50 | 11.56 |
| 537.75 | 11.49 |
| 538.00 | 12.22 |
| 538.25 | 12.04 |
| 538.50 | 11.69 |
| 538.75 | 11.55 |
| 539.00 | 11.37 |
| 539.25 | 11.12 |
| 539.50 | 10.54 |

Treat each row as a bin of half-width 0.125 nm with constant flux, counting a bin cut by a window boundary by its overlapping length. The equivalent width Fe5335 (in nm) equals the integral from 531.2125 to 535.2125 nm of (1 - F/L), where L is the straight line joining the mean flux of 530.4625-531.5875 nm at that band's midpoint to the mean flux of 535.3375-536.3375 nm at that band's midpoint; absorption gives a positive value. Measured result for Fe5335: 0.378 nm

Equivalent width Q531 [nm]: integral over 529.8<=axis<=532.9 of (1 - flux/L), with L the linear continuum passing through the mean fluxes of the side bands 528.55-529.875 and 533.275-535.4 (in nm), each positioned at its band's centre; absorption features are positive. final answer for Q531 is 0.11 nm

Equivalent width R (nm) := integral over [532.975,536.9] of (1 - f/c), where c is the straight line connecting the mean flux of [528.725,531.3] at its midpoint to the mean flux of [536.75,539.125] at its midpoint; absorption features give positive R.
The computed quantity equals 0.13 nm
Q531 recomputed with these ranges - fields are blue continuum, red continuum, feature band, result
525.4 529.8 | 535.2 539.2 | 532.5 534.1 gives 0.08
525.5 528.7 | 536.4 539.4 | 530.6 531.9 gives -0.10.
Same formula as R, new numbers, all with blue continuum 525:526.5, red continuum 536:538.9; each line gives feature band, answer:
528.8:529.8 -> -0.07 nm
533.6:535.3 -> 0.06 nm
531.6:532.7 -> 0.07 nm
